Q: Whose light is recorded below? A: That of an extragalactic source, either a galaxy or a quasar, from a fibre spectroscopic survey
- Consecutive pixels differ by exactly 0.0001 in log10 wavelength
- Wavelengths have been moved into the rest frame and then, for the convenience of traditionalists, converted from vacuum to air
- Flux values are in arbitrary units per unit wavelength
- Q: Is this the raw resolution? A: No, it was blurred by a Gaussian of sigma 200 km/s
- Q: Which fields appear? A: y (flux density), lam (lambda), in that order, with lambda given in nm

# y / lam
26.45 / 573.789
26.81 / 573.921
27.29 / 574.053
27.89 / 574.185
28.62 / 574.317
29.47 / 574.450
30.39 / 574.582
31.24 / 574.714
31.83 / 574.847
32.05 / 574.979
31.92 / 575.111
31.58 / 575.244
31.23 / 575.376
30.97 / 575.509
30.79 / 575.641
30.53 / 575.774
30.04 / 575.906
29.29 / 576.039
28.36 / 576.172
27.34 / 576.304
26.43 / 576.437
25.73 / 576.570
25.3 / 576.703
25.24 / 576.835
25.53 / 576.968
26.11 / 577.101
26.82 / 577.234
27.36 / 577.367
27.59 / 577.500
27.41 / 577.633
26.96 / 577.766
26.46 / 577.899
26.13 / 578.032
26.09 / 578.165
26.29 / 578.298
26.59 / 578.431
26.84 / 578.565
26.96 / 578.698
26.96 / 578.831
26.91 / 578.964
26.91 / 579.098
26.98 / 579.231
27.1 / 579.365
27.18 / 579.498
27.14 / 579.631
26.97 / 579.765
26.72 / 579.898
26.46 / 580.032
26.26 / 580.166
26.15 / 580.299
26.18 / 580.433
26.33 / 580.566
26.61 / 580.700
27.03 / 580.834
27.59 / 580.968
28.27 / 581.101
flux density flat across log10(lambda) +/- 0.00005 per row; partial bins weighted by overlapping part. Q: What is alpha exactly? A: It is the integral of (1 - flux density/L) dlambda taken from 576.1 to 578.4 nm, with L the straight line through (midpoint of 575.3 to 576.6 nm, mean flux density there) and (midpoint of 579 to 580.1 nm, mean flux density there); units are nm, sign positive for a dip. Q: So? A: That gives 0.15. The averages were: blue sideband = 29.2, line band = 26.6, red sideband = 26.9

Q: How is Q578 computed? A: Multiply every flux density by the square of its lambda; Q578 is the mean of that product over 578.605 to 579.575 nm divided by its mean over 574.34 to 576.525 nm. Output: 0.91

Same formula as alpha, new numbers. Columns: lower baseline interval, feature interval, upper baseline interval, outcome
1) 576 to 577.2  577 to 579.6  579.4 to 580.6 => -0.022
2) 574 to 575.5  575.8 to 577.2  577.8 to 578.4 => 0.061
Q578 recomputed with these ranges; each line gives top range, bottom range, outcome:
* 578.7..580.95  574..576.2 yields 0.90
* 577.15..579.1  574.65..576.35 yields 0.88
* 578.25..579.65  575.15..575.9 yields 0.88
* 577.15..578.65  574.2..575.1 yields 0.89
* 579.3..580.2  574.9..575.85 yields 0.87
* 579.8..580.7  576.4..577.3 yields 1.03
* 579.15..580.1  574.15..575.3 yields 0.89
